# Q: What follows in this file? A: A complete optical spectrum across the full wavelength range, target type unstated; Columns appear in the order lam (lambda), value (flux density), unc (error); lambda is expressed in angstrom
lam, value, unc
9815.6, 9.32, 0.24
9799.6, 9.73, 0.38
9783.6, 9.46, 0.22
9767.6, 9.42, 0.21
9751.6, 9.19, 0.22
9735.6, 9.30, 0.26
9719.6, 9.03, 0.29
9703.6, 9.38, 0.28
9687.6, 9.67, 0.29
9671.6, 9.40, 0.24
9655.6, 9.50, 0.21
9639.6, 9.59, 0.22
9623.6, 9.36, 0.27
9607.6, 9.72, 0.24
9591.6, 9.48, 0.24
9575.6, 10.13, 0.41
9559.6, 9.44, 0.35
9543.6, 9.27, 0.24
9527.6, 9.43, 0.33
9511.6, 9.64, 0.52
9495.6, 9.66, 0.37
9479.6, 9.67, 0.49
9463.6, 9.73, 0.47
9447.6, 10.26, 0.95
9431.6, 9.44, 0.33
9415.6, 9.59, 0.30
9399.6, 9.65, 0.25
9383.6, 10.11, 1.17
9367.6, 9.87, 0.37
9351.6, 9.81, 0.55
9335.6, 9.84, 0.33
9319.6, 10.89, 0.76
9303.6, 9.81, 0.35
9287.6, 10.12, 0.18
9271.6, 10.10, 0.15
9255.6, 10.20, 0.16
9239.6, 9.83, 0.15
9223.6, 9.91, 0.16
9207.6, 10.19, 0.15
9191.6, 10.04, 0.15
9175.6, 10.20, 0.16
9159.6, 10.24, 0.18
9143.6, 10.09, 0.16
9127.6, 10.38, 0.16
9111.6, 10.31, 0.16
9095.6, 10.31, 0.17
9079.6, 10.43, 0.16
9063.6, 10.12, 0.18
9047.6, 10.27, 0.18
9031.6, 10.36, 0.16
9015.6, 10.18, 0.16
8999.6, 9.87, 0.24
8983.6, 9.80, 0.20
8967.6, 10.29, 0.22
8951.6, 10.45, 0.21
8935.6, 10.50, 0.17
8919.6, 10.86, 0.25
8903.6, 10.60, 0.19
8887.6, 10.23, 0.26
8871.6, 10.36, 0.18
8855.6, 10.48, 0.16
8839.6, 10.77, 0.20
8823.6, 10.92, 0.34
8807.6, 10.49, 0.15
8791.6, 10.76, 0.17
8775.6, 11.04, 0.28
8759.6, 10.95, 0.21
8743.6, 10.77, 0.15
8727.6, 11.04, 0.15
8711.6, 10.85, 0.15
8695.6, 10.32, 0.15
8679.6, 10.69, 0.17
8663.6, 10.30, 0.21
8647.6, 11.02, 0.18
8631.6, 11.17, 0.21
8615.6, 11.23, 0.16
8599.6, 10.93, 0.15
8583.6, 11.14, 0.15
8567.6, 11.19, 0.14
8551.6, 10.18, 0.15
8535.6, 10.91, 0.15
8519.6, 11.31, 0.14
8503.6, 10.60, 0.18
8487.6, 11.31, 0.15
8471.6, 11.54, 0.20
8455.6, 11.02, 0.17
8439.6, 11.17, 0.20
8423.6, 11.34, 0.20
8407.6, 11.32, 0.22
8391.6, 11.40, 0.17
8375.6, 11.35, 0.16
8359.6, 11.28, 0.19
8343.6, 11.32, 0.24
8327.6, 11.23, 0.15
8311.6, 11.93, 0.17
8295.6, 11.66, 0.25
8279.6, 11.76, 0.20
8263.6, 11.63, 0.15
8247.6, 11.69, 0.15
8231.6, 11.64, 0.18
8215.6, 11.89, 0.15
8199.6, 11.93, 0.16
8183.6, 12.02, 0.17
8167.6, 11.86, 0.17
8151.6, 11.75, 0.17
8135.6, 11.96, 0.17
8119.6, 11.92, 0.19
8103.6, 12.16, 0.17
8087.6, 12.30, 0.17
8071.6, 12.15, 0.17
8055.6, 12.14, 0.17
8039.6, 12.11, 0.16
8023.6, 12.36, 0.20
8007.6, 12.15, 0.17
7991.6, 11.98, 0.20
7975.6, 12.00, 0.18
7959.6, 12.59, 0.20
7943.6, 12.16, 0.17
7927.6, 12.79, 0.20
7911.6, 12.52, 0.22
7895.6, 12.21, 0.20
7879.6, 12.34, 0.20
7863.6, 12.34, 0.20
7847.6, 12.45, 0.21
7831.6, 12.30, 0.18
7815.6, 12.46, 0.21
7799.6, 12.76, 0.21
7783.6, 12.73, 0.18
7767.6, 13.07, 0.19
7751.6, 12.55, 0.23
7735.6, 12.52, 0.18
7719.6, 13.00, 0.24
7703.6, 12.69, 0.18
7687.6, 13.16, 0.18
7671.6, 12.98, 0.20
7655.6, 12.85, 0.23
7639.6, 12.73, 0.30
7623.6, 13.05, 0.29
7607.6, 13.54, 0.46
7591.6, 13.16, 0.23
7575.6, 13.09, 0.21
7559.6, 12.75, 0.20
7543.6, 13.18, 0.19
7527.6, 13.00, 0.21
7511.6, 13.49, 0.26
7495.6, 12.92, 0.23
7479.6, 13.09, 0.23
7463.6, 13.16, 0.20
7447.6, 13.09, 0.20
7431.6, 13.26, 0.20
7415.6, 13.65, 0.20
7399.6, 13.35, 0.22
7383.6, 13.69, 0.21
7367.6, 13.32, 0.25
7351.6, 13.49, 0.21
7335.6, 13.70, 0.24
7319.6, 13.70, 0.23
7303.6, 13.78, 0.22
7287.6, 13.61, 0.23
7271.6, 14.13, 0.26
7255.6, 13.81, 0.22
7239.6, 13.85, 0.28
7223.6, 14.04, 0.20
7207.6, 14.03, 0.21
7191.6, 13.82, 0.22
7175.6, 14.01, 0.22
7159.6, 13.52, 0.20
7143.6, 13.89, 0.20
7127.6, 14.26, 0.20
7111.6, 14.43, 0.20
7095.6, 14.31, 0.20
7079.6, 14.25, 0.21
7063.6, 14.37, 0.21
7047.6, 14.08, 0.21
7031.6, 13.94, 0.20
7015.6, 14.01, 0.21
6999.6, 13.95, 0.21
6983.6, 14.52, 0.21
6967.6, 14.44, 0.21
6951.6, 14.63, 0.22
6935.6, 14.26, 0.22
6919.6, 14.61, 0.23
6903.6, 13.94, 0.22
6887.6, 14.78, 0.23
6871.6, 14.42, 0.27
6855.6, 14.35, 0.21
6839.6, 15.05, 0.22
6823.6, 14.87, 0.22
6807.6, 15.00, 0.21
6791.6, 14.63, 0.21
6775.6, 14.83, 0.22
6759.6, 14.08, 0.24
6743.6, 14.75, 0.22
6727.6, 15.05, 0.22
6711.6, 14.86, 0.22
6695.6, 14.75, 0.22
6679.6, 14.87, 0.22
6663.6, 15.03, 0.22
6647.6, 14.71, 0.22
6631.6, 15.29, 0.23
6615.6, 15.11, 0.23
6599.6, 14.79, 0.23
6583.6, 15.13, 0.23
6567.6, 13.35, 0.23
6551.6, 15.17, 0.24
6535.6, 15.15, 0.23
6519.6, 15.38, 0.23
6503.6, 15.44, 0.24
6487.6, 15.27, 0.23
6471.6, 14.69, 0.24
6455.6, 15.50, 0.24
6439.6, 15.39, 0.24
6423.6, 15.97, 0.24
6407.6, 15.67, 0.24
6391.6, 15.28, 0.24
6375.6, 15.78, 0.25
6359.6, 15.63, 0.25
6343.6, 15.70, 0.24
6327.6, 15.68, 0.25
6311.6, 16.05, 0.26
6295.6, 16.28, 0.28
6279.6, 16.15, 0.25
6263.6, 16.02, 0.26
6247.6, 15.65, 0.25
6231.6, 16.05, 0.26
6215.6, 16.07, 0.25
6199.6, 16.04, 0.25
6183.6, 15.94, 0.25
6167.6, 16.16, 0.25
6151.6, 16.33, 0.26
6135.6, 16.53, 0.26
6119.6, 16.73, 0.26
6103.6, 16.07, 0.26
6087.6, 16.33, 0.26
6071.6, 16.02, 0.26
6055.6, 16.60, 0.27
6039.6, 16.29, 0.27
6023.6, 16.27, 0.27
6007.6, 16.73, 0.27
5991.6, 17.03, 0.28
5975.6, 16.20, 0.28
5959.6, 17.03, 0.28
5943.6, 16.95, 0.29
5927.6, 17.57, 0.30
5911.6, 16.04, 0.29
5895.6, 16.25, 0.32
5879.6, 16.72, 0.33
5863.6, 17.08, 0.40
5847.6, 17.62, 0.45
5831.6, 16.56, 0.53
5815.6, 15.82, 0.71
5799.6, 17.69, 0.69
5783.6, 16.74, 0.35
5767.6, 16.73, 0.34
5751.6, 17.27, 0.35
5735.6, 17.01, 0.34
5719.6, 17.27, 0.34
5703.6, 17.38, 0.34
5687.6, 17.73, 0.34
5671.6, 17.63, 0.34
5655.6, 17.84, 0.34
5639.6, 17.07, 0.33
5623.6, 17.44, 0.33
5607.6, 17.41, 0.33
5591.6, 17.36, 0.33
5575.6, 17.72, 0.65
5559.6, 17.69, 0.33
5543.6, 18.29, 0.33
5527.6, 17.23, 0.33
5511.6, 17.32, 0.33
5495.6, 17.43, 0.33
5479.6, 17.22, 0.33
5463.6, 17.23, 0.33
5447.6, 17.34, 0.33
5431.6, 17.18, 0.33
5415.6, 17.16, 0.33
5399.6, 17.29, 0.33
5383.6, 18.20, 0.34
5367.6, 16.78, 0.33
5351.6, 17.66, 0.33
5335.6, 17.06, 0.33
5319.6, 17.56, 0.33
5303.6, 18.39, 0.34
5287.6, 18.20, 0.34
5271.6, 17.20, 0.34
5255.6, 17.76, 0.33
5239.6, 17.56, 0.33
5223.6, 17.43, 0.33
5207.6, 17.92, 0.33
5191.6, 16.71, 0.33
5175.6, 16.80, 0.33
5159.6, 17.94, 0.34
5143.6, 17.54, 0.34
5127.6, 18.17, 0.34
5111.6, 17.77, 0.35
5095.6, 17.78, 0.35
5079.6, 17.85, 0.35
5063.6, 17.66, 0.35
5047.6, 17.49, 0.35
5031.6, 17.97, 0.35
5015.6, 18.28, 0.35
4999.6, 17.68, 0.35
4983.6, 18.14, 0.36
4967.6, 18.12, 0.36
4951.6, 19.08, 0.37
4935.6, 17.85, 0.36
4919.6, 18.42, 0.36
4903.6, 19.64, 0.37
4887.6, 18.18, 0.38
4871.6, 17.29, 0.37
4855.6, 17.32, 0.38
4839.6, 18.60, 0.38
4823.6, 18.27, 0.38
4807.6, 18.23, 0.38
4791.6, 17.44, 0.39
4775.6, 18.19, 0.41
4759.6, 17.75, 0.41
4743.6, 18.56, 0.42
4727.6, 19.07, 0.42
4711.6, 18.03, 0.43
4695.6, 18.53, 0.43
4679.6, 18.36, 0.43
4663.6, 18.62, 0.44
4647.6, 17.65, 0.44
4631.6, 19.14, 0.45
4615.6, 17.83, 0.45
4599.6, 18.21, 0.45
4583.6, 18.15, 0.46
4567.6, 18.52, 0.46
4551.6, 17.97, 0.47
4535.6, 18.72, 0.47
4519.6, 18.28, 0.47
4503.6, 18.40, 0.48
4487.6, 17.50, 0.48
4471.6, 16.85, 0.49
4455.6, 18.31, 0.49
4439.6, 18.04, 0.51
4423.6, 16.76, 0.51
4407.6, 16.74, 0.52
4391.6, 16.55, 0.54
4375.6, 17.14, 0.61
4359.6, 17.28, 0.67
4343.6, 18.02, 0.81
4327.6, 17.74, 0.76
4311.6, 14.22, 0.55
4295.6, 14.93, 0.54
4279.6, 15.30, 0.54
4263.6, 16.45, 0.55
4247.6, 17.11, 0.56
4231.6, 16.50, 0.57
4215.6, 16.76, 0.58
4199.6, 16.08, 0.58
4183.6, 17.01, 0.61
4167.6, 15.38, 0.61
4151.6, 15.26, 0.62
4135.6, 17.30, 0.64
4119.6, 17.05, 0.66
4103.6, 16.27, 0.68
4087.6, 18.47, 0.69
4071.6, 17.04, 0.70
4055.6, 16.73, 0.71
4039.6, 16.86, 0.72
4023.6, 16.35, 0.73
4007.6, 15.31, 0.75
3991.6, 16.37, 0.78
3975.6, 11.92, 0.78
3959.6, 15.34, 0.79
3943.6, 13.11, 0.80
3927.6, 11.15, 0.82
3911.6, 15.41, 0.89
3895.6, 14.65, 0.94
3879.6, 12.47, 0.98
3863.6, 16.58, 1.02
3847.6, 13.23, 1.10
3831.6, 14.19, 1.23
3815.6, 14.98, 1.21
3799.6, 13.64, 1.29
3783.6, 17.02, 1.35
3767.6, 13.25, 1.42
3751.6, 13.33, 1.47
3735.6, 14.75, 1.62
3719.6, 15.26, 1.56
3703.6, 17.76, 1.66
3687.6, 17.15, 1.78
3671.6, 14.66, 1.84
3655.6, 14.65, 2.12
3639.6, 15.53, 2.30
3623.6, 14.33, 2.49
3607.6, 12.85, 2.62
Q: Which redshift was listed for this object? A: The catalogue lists 0.000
